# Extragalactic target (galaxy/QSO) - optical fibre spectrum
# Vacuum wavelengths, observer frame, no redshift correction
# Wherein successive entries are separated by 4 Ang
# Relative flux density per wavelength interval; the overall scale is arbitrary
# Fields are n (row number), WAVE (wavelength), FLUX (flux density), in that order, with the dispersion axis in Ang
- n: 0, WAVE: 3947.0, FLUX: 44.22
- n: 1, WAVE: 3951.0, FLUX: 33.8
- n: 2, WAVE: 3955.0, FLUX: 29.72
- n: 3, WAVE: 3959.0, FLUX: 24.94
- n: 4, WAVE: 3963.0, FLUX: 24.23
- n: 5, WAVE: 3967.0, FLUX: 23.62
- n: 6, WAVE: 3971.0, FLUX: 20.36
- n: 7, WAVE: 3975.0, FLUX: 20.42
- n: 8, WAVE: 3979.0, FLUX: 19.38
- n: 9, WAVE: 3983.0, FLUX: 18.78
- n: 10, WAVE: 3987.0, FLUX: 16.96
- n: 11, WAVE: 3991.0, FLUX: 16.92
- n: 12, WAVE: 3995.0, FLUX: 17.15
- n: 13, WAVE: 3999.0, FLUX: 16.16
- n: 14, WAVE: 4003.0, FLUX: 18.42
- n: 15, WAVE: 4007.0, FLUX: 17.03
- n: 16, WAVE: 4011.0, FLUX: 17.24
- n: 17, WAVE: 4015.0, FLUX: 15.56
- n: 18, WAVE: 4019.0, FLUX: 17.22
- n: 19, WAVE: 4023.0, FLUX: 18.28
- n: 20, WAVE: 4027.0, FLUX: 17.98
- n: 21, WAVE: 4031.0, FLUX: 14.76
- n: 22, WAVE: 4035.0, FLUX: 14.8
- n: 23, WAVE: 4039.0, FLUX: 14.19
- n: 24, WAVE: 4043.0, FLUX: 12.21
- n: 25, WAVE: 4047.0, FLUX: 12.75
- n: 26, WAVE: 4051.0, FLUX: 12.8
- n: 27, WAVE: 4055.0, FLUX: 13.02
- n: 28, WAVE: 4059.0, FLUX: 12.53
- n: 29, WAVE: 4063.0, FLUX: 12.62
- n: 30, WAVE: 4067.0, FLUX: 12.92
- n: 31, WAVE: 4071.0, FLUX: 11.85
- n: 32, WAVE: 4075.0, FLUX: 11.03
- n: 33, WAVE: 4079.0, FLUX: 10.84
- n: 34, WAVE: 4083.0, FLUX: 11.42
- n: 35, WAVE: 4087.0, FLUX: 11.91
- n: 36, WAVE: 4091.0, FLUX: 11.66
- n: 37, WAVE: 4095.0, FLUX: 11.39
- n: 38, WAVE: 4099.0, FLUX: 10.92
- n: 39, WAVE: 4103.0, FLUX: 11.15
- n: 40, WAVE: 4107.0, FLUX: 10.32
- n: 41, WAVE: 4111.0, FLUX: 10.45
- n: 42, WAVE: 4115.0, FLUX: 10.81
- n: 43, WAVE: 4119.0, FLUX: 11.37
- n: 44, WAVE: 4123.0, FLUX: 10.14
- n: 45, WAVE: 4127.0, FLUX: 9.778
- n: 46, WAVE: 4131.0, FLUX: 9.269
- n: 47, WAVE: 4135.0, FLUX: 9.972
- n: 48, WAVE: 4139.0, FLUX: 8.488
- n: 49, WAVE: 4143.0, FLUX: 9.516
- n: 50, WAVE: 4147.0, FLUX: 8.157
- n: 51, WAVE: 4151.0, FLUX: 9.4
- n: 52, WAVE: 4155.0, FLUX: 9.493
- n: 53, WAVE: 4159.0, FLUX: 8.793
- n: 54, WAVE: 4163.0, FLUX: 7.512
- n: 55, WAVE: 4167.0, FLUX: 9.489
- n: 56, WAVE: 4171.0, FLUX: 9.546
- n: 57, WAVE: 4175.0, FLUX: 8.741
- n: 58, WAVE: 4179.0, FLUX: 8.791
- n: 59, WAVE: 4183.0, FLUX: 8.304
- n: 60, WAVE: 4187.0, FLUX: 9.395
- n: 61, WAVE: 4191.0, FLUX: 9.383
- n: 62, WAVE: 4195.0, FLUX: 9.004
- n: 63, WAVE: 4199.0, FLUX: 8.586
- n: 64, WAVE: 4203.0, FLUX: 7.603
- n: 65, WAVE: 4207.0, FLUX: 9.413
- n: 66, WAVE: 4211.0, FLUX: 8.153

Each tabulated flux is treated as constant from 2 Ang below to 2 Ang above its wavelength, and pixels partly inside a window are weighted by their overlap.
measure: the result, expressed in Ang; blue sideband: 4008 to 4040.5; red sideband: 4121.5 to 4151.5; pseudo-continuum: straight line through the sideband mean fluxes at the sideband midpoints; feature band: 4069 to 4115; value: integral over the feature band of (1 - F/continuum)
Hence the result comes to 3.42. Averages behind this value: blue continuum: 16.3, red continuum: 9.32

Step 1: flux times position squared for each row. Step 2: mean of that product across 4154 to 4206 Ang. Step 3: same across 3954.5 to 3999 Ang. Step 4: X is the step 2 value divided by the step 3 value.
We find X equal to 0.47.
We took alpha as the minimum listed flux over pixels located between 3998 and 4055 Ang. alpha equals 12.21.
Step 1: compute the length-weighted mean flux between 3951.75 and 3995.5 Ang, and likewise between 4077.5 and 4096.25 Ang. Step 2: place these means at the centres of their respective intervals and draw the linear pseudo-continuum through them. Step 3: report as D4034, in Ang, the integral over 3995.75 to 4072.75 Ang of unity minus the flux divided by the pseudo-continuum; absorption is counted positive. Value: 6.16 Ang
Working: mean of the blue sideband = 21.6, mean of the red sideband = 11.5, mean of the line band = 14.9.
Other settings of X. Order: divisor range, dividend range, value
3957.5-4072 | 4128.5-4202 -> 0.58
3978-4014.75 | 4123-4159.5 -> 0.57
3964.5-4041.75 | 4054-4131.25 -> 0.67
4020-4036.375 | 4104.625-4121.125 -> 0.68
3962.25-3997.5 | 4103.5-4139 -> 0.56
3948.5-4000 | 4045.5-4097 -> 0.57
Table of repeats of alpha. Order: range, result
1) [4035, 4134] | 9.269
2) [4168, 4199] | 8.304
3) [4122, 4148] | 8.157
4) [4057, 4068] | 12.53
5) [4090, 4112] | 10.32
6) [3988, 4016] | 15.56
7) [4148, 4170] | 7.512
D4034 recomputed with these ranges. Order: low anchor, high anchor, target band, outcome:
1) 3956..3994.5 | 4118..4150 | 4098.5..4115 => 1.06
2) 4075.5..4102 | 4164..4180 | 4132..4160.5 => 1.85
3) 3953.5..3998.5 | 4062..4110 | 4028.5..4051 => 2.45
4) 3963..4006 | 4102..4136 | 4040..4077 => 4.63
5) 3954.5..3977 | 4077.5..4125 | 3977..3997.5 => 3.55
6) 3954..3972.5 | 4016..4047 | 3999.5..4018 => 1.44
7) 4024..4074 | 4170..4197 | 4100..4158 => 5.28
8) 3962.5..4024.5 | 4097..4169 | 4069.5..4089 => 2.51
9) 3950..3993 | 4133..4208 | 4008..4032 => 2.72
